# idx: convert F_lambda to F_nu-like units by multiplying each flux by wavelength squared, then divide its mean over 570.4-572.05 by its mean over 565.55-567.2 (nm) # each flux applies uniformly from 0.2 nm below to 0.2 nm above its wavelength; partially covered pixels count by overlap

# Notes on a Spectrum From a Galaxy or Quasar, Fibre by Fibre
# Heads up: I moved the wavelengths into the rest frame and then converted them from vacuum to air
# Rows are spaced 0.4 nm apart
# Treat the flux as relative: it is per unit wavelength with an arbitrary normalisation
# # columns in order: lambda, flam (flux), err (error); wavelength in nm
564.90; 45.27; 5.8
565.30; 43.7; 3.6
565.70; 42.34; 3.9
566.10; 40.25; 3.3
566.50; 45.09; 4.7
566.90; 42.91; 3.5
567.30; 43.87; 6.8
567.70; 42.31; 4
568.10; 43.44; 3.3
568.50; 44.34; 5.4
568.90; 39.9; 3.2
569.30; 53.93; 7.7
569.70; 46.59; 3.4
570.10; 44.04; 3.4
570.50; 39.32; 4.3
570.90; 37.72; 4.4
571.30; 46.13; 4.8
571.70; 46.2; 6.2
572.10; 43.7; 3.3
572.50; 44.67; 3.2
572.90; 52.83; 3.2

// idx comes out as 1.0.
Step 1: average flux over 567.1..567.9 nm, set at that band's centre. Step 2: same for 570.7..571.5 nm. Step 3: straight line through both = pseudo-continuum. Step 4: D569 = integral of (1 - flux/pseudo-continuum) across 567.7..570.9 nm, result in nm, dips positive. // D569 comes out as -0.108 nm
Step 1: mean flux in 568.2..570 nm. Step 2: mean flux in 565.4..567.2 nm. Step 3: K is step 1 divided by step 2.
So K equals 1.07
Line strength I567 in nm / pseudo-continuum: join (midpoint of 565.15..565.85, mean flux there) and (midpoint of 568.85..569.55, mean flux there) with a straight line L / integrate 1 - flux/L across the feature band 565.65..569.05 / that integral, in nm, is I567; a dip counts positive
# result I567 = 0.215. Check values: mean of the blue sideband 43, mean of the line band 42.8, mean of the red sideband 48.4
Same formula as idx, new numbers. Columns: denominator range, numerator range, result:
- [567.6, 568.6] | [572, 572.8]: 1.06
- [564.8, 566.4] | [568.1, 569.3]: 1.04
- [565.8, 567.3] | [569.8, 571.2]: 0.97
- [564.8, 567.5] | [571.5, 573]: 1.10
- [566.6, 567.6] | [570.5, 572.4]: 1.01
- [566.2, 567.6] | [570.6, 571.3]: 0.94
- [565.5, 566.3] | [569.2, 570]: 1.20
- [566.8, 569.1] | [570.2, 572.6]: 1.02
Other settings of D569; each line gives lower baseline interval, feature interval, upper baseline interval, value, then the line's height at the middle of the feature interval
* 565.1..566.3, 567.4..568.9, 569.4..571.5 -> -0.008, 42.7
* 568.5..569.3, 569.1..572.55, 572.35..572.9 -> 0.104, 46.1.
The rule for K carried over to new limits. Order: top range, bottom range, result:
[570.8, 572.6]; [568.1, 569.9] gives 0.96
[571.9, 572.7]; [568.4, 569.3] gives 0.99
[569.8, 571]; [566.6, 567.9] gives 0.95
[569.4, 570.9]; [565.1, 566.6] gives 1.01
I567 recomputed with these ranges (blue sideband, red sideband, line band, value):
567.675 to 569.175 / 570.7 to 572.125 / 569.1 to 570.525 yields -0.12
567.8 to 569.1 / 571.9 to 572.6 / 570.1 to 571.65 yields 0.06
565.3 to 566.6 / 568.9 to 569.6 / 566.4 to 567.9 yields 0.05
